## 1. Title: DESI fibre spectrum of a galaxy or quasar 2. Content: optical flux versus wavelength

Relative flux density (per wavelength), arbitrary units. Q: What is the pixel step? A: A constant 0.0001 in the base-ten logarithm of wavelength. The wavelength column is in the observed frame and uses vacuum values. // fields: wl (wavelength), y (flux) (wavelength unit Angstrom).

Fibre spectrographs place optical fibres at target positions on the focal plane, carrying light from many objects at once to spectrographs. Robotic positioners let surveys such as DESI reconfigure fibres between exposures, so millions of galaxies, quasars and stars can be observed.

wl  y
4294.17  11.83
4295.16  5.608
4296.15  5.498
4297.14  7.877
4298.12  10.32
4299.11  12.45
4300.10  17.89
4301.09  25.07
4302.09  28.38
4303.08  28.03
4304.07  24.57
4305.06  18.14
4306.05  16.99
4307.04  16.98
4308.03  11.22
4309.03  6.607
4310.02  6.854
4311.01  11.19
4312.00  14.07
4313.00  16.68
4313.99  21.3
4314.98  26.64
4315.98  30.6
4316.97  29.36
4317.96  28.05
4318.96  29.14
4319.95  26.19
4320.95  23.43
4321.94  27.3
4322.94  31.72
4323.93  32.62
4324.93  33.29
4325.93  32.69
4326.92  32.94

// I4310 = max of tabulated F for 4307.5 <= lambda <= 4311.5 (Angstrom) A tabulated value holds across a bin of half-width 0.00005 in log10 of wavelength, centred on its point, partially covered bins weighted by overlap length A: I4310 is 11.22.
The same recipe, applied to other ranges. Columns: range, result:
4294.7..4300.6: 17.89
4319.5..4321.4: 26.19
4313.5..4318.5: 30.6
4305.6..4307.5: 16.99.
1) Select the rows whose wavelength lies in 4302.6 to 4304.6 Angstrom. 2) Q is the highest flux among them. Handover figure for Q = 28.03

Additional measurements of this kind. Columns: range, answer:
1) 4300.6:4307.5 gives 28.38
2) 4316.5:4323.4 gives 31.72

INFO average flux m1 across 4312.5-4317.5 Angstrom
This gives 25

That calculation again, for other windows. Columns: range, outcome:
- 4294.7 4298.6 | 7.35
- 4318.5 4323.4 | 27.5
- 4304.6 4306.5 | 17.6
